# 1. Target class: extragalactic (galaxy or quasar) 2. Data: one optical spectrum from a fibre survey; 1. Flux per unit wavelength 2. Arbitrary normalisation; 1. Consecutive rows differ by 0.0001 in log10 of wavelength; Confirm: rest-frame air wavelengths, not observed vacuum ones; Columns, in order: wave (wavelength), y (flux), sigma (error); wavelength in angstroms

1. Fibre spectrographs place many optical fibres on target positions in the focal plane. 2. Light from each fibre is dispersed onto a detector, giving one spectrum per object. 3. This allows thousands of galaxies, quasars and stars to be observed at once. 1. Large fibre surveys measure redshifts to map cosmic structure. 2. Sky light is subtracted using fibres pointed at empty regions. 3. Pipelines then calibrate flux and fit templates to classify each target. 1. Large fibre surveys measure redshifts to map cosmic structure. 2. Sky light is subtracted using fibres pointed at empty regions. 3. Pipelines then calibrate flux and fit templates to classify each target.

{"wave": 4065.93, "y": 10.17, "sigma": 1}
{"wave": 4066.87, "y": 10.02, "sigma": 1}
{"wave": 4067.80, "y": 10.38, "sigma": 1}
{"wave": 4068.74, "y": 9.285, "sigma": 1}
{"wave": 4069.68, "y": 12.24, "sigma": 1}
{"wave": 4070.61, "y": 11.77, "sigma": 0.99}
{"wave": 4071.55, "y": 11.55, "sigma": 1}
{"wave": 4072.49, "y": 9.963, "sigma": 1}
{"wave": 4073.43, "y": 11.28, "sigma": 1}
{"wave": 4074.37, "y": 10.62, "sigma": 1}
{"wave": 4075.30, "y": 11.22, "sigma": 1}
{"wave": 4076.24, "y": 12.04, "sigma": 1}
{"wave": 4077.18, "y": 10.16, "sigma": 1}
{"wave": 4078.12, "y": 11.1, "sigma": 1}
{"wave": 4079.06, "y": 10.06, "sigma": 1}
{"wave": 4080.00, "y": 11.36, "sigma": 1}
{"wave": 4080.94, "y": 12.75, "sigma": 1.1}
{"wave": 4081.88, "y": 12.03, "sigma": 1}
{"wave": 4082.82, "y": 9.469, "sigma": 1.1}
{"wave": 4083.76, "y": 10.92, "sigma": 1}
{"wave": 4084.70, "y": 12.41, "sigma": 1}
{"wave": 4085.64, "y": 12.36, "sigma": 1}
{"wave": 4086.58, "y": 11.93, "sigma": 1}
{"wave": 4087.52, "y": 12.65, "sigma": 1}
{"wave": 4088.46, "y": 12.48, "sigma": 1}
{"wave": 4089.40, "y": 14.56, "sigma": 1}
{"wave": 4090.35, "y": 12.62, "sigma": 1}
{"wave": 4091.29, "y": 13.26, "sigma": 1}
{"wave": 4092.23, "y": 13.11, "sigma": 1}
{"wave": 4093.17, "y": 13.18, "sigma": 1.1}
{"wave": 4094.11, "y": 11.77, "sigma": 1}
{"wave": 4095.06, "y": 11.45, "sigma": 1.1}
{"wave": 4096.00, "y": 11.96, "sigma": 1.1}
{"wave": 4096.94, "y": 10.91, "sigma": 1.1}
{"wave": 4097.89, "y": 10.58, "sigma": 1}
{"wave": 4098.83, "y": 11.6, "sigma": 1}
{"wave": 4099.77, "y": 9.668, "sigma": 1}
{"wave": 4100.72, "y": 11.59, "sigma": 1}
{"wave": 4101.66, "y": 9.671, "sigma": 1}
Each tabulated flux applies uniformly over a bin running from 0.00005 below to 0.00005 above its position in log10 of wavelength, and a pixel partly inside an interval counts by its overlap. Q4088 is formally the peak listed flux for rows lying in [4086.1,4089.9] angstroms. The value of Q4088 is 14.56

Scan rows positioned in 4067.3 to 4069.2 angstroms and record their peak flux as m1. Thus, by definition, 10.38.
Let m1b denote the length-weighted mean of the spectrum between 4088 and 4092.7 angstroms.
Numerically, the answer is 13.2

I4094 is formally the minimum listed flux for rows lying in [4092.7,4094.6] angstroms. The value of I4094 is 11.77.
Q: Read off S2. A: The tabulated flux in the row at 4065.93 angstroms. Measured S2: 10.17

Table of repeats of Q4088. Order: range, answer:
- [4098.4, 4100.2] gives 11.6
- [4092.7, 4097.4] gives 13.18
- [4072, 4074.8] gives 11.28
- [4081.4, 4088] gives 12.65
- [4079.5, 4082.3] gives 12.75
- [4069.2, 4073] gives 12.24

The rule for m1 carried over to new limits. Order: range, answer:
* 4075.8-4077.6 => 12.04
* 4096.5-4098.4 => 10.91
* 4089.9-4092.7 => 13.26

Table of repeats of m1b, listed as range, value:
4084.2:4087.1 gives 12.2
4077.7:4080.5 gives 10.8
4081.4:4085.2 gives 11.2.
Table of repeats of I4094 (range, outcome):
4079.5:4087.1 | 9.469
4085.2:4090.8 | 11.93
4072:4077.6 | 9.963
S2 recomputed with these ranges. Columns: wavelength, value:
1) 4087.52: 12.65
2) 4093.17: 13.18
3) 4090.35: 12.62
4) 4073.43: 11.28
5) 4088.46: 12.48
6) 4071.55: 11.55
